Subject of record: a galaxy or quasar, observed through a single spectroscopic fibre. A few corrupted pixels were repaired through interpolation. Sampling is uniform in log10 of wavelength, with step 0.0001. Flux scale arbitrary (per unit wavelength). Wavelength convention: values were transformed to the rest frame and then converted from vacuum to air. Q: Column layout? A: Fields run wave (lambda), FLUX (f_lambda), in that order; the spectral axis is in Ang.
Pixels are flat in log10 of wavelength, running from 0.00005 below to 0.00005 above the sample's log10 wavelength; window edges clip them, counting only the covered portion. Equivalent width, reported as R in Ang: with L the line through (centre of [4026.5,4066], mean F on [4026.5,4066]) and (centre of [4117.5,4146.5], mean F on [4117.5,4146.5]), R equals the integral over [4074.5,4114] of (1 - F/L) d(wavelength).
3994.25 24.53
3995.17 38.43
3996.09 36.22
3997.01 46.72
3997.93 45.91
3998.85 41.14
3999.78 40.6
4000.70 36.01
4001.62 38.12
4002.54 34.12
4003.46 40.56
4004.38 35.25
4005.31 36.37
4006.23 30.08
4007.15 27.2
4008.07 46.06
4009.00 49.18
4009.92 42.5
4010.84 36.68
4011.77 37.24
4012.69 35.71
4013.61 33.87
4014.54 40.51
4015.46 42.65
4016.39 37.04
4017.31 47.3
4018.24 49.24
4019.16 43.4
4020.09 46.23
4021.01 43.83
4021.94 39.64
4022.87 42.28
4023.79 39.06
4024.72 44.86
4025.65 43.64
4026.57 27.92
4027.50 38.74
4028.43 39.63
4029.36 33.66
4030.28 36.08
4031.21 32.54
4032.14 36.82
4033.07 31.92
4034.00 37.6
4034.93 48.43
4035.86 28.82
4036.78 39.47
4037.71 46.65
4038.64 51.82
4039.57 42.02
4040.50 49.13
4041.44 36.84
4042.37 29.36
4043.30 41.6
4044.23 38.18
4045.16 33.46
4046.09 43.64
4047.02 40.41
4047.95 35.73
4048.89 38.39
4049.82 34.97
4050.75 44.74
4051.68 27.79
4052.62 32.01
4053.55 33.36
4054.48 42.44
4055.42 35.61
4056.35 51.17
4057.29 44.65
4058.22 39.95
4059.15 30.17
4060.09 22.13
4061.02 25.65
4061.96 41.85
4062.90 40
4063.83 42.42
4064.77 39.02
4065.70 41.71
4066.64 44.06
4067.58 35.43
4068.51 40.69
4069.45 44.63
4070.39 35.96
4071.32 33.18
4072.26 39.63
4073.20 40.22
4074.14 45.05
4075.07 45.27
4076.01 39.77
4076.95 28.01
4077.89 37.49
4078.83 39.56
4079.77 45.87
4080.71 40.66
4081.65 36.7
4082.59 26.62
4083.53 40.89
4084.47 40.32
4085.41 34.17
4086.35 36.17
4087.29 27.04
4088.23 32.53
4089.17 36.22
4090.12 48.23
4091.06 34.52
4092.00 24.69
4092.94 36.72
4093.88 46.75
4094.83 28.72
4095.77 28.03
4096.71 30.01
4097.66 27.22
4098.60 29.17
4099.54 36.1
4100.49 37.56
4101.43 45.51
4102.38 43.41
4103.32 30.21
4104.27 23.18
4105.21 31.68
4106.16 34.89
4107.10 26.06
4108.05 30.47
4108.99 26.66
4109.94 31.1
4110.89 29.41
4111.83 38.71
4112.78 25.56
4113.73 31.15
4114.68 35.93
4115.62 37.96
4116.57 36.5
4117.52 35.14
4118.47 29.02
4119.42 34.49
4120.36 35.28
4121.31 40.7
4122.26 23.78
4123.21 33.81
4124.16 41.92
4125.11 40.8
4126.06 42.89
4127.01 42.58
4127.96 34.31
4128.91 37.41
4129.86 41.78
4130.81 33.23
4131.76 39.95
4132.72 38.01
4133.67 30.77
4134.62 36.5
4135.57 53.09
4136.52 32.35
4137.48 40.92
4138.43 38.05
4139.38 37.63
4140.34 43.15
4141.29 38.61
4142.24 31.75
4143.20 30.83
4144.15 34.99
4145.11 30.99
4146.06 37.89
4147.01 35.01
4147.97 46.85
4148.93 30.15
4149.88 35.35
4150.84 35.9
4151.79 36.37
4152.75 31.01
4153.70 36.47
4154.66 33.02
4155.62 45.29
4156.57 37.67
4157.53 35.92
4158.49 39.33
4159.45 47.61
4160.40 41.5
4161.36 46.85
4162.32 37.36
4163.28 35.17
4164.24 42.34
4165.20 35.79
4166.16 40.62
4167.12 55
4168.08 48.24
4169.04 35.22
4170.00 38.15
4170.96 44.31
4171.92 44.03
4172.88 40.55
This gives 3.1 Ang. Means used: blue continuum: 38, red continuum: 36.9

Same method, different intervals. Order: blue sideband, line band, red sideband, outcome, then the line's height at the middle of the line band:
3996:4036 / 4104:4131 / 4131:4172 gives 3.26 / 38.8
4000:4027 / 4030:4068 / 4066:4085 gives 0.96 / 39.2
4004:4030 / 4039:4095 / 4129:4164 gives 1.57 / 38.9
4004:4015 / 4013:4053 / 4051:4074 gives -1.77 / 37.7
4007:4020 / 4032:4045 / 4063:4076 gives 0.32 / 40.8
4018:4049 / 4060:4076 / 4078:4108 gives -0.98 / 36.8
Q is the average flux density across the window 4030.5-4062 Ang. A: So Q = 37.8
